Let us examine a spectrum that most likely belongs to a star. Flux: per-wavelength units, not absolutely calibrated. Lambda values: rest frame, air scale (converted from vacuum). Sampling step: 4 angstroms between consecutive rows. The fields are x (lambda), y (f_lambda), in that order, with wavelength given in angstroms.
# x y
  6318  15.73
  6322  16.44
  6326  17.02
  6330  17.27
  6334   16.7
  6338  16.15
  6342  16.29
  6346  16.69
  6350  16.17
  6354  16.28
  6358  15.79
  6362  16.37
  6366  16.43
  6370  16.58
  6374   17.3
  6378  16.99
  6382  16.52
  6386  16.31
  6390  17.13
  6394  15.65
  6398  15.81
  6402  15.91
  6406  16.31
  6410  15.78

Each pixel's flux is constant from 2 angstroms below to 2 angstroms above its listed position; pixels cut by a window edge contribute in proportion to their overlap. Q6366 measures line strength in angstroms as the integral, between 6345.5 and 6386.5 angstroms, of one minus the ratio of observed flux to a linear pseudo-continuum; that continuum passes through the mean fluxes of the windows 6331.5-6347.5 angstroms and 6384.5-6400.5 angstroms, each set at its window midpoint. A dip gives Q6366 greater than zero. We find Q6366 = -0.4 angstroms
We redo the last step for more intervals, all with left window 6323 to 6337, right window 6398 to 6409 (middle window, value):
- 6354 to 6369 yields 0.3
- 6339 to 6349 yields 0.2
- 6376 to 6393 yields -0.4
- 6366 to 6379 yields -0.4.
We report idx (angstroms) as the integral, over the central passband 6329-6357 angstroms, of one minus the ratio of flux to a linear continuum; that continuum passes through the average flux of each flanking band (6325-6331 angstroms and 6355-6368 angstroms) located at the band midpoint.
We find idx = 0.5 angstroms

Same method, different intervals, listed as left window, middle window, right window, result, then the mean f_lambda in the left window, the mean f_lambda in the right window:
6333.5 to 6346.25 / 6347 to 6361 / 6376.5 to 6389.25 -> 0.3 angstroms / 16.4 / 16.6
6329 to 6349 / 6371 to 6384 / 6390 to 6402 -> -0.6 angstroms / 16.6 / 16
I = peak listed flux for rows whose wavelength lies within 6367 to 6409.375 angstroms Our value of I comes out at 17.3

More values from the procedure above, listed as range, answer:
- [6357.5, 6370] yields 16.58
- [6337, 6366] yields 16.69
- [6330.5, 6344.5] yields 16.7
